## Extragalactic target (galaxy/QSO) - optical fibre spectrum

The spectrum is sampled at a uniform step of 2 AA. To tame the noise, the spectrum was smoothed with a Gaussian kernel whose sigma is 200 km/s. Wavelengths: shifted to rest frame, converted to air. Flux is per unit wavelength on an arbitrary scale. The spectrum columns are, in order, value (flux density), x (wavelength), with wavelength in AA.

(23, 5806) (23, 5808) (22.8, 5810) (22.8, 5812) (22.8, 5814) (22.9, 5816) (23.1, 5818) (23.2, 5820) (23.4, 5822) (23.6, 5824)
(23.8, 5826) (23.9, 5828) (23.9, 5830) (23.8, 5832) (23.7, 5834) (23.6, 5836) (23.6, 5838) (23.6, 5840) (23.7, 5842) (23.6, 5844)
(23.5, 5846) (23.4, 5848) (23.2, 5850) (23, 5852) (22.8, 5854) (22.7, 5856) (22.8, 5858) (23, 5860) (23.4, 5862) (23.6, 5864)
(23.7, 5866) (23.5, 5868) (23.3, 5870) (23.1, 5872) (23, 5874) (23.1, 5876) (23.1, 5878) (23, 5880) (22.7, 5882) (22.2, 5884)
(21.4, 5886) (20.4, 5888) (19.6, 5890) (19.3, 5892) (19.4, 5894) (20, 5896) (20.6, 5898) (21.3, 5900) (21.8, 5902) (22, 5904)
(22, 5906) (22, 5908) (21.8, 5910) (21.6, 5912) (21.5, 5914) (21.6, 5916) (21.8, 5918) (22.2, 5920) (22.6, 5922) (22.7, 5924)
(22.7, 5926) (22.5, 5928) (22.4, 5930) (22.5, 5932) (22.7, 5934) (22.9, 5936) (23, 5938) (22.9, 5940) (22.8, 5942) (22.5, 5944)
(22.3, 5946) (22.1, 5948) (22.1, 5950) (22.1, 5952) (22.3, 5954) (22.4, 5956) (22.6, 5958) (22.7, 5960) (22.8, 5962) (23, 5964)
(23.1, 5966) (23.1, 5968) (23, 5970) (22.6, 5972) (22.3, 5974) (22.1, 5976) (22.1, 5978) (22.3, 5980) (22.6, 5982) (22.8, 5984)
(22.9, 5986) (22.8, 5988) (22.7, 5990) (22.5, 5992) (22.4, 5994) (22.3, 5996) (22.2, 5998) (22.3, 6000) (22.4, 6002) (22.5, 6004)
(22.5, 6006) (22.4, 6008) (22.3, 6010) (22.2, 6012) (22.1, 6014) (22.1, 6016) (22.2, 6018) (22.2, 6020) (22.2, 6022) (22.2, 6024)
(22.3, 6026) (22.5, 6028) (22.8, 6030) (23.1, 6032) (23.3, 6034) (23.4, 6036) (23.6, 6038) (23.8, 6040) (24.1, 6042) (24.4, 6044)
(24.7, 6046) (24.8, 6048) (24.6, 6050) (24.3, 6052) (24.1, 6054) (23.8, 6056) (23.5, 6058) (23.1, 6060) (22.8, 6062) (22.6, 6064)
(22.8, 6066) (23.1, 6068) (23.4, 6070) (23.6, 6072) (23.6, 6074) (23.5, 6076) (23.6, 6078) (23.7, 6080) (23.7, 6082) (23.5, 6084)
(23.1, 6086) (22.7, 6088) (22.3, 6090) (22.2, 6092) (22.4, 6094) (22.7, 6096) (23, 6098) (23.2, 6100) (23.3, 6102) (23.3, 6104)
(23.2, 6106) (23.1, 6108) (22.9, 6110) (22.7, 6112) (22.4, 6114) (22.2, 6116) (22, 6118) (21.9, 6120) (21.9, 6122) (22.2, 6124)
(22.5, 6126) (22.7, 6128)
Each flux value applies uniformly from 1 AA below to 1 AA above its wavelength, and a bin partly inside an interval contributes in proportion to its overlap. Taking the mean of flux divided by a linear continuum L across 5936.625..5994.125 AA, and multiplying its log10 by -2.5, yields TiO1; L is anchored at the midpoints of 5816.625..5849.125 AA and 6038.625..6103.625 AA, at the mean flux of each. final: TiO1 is 0.04 mag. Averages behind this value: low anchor 23.6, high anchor 23.4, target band 22.6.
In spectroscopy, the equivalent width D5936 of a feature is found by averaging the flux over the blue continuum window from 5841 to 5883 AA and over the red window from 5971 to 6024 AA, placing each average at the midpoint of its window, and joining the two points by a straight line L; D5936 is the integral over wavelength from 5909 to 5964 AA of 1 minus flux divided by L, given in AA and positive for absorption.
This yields 0.9 AA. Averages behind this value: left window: 23.2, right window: 22.4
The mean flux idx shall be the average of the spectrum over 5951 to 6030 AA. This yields 22.5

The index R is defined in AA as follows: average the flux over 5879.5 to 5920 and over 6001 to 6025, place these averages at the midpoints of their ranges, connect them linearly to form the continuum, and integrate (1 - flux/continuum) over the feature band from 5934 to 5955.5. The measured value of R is -0.8 AA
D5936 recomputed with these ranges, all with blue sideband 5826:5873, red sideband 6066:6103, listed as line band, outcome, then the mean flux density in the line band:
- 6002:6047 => 0.69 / 22.8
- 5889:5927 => 3.18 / 21.4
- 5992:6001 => 0.36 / 22.3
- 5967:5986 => 0.57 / 22.6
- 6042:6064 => -0.74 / 23.9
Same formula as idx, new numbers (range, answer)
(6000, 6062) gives 23.1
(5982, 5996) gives 22.7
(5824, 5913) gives 22.6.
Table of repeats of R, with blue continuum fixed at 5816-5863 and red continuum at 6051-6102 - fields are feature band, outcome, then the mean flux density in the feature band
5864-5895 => 1.7 AA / 22.1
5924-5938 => 0.4 AA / 22.6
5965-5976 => 0.3 AA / 22.8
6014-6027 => 0.6 AA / 22.2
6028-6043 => -0.1 AA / 23.4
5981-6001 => 0.6 AA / 22.6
